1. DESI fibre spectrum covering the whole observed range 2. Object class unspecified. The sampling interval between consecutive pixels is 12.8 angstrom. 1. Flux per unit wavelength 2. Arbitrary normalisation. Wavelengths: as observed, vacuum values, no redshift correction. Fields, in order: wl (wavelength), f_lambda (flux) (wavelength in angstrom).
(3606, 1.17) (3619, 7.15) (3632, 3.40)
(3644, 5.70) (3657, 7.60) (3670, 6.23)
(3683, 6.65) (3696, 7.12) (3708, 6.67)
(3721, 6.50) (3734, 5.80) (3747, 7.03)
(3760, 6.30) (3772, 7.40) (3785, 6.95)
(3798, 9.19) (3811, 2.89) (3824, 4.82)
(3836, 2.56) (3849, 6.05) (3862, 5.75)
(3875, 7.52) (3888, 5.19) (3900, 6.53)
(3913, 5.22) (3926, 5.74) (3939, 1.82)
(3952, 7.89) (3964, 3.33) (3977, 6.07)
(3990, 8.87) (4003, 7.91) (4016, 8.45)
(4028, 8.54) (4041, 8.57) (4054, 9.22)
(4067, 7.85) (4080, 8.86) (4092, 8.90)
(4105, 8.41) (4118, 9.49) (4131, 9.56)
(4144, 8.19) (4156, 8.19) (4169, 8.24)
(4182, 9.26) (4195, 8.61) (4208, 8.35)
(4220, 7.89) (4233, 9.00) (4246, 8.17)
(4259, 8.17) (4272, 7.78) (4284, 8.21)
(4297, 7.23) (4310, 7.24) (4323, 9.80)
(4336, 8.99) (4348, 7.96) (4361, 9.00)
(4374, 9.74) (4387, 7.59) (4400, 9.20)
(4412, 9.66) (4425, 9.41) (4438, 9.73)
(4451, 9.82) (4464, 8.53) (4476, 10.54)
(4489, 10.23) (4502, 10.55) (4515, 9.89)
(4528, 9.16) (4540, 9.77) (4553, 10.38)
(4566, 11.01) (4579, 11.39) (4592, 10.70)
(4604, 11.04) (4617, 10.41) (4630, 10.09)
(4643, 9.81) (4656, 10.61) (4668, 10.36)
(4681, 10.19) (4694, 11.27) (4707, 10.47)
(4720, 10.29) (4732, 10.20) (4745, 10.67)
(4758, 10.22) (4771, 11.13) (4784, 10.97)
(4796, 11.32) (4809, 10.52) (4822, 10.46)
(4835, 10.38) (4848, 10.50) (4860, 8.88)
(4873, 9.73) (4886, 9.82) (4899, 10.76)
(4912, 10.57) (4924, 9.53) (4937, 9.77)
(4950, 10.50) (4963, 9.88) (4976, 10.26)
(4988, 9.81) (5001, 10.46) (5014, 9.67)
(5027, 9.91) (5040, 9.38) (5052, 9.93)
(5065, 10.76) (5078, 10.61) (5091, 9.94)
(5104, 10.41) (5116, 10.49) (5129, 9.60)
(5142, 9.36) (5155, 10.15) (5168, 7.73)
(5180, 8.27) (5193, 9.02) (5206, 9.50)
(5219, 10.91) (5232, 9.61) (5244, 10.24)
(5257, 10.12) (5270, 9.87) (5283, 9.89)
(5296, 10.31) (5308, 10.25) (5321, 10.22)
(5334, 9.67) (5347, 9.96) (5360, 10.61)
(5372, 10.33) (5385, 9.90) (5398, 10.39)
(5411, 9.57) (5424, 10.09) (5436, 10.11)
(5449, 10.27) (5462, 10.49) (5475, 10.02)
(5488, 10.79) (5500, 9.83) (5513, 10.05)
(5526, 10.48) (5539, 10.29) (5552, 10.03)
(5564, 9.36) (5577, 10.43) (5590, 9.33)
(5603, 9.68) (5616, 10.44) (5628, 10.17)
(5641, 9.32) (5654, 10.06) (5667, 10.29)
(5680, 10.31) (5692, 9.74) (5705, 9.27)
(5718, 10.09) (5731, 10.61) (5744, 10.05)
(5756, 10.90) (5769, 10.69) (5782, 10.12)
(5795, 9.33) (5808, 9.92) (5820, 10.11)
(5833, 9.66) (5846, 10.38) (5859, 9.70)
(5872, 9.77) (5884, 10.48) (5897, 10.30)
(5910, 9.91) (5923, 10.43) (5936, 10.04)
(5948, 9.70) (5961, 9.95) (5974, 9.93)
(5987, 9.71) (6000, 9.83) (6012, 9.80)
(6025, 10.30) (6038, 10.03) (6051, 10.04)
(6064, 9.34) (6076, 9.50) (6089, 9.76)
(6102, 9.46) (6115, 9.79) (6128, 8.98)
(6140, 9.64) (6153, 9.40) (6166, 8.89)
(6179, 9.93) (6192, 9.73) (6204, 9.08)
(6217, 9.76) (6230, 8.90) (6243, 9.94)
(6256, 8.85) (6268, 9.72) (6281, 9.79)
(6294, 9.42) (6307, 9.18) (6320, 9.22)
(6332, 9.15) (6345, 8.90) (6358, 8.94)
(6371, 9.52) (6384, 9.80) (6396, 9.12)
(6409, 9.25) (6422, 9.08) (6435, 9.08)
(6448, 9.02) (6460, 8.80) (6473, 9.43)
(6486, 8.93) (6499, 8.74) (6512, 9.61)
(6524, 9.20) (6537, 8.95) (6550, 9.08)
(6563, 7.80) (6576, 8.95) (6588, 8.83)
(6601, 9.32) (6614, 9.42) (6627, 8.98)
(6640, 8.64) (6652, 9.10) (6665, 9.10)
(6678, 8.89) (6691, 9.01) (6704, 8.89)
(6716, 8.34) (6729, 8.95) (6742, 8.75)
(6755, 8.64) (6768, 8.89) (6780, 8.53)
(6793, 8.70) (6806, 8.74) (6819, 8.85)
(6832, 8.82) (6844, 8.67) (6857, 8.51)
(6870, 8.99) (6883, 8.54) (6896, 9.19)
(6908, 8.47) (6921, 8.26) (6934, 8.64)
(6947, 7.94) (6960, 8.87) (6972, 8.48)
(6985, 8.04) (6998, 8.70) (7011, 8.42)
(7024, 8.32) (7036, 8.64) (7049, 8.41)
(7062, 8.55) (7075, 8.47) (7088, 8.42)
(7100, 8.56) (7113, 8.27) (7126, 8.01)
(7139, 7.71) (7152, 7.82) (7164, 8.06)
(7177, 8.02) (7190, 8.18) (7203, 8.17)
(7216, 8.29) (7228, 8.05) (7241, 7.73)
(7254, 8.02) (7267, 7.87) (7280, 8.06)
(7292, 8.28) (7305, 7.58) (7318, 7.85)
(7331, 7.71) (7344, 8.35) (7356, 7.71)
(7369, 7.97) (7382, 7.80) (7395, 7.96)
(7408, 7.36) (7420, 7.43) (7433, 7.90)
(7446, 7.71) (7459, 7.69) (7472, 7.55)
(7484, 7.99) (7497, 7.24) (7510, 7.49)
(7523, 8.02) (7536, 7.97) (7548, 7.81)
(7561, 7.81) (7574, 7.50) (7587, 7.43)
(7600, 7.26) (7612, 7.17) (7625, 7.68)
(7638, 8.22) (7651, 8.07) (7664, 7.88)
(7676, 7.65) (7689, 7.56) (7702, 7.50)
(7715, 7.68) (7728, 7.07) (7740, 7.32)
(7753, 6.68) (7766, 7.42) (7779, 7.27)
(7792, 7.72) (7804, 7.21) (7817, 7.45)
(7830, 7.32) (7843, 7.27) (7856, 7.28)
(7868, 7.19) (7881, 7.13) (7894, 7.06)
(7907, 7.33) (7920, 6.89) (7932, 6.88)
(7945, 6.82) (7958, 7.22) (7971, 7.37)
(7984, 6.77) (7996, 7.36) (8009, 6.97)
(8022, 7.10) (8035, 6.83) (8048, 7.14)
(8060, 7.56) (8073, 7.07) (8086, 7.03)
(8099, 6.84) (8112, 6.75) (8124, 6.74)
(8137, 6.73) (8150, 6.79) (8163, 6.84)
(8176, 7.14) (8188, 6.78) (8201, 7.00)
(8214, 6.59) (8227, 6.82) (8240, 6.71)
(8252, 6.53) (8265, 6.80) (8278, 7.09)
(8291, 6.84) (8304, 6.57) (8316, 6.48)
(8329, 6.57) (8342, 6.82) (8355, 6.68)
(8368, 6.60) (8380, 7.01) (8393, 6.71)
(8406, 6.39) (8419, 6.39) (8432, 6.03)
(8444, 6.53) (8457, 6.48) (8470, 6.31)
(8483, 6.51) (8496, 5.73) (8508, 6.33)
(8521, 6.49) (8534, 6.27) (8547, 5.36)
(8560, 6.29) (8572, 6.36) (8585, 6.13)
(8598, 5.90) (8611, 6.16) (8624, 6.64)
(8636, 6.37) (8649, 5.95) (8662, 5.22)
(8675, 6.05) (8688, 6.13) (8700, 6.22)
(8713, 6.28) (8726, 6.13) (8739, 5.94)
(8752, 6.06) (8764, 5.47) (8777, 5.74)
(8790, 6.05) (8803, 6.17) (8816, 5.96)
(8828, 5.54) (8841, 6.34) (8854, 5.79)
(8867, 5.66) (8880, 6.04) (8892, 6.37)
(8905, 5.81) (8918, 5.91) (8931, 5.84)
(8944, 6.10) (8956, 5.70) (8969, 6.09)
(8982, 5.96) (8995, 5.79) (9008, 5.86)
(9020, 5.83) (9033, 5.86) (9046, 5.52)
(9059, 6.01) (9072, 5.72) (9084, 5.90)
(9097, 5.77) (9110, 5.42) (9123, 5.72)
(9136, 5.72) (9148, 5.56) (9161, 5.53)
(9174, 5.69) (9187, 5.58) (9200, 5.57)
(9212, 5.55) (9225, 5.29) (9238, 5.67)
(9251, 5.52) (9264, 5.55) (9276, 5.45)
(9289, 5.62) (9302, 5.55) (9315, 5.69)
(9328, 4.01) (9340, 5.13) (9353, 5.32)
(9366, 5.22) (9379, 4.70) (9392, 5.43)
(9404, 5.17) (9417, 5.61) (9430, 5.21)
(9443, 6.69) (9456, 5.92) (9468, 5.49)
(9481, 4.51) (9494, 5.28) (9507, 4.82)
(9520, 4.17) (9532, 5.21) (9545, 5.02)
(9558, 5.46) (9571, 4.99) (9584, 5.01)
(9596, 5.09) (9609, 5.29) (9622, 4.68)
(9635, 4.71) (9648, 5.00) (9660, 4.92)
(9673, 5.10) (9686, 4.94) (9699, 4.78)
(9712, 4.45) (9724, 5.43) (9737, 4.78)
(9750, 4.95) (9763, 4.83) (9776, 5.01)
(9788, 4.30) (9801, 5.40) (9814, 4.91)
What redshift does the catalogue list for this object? 0.00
